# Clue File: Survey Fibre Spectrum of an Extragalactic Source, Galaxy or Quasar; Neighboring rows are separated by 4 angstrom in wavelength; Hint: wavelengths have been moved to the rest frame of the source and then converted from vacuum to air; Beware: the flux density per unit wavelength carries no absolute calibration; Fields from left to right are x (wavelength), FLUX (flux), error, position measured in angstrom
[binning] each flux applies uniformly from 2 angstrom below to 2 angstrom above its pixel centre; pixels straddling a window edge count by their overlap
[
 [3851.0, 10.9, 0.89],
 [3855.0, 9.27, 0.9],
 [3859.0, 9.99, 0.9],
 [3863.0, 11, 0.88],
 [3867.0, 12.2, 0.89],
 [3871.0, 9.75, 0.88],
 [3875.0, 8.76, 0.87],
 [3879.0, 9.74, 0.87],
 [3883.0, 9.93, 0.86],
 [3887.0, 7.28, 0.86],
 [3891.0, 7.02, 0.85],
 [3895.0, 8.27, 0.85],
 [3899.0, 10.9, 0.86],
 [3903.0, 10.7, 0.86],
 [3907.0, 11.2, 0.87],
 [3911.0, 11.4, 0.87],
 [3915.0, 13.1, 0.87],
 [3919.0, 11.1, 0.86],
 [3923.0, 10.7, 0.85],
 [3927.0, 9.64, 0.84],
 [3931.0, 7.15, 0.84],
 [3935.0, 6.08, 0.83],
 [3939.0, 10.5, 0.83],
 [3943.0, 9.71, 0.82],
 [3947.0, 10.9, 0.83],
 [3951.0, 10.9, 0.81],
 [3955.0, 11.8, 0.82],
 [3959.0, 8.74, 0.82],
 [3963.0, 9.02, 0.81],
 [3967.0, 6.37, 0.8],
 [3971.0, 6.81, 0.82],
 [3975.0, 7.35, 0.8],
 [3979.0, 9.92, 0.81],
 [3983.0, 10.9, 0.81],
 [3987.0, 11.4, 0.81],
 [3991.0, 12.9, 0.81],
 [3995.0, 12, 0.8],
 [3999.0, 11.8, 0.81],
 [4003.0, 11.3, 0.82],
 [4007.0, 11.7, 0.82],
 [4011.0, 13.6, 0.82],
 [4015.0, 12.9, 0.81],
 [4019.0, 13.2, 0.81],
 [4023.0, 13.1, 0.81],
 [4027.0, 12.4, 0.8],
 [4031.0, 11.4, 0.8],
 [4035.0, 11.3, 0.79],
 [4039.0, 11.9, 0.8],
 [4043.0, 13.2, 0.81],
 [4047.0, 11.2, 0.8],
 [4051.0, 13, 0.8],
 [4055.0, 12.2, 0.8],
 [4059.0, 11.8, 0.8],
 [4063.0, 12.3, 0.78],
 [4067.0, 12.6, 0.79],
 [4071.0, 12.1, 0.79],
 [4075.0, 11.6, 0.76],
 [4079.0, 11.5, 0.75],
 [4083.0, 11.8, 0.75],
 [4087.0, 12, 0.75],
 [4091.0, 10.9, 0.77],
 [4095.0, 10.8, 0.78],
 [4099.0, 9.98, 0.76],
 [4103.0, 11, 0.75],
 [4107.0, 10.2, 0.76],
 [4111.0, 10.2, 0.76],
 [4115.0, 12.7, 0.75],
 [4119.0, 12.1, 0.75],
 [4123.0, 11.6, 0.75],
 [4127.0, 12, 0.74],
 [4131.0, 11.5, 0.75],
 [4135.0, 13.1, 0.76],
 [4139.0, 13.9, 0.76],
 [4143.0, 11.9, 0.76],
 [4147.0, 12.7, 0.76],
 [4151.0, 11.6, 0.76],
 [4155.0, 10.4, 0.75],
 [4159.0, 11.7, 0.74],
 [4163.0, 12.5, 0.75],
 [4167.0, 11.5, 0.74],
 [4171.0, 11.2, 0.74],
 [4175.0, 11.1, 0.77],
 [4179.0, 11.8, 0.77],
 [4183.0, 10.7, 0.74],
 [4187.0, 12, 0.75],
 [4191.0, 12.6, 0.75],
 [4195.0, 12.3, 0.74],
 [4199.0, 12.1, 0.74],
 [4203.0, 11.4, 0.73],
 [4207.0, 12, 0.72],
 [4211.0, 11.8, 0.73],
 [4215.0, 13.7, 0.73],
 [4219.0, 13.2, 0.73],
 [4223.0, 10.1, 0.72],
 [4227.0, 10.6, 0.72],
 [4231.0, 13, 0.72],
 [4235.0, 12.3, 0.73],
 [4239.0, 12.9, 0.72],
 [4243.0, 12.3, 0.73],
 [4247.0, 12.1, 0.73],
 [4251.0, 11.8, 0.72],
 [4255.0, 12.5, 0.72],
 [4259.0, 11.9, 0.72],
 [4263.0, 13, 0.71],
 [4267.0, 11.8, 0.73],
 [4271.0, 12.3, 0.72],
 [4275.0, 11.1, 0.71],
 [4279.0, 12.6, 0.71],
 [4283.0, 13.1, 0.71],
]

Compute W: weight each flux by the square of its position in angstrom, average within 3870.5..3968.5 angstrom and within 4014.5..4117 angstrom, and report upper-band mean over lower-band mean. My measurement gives 1.32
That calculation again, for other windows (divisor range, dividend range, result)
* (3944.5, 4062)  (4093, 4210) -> 1.12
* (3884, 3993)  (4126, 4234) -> 1.39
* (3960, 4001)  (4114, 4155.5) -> 1.34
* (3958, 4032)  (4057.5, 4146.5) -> 1.13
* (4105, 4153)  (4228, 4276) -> 1.08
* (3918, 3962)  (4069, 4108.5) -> 1.24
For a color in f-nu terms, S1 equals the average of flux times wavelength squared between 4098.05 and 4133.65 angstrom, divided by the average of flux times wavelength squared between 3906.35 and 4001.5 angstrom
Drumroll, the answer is 1.22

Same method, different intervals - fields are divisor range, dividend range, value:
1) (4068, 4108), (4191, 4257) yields 1.15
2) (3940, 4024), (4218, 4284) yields 1.28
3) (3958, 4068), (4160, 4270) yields 1.17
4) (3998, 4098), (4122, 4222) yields 1.06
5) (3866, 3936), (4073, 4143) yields 1.32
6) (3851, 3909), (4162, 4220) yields 1.43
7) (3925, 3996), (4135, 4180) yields 1.38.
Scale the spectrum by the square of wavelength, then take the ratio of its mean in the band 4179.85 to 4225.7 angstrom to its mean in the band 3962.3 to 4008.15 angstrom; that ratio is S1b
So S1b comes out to 1.31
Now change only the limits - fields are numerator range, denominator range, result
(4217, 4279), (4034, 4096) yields 1.11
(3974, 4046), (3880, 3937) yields 1.30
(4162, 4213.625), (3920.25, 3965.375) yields 1.39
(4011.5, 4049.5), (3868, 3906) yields 1.43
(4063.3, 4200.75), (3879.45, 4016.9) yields 1.26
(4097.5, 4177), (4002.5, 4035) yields 0.99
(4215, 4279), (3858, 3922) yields 1.42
